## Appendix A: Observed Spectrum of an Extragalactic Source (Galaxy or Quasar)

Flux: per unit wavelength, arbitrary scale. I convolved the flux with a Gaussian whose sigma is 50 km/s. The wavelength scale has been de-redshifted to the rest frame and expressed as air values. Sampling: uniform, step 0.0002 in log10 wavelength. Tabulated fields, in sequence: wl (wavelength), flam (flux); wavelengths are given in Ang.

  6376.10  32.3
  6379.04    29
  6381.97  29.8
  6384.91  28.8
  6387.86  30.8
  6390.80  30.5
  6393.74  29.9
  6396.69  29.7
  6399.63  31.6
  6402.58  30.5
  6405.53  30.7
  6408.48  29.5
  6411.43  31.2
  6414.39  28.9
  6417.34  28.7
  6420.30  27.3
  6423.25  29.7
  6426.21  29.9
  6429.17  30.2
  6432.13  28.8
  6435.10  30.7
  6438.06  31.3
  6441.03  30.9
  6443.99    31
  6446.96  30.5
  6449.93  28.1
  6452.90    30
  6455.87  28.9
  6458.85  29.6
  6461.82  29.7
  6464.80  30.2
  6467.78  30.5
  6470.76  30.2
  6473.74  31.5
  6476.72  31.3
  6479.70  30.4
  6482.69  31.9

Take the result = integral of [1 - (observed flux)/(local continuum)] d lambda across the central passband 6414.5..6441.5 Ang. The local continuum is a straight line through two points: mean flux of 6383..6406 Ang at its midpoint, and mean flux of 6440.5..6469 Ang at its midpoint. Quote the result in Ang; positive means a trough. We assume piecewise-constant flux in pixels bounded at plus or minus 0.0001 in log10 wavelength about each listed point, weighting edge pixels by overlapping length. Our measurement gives 0.4 Ang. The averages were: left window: 30.3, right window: 29.9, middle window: 29.6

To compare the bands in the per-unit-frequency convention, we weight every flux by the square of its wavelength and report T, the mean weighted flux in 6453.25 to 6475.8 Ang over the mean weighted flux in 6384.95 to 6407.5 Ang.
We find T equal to 1.01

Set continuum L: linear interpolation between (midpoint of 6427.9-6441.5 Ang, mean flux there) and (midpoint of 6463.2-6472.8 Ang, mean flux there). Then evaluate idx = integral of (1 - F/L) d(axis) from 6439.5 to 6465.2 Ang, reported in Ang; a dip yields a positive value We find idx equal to 0.4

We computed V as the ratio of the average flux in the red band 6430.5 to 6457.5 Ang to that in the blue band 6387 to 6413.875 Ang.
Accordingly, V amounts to 0.99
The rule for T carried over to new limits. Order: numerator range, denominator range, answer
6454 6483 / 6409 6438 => 1.04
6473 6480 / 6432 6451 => 1.04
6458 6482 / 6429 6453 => 1.02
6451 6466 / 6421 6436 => 1.01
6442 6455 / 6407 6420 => 1.03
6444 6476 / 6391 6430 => 1.02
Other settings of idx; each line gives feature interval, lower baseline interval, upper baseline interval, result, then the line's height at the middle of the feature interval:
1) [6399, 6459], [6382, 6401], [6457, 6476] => 0.7 Ang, 30.2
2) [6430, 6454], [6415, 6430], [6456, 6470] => -0.6 Ang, 29.5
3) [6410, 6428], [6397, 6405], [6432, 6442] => 0.8 Ang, 30.7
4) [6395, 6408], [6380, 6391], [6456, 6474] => -0.3 Ang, 29.9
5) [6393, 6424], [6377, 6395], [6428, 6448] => 0.4 Ang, 30.1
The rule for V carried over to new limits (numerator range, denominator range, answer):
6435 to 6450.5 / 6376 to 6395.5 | 1.02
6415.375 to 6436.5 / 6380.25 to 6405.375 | 0.97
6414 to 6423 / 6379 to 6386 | 0.97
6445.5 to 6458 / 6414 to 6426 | 1.02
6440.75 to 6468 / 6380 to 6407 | 0.99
